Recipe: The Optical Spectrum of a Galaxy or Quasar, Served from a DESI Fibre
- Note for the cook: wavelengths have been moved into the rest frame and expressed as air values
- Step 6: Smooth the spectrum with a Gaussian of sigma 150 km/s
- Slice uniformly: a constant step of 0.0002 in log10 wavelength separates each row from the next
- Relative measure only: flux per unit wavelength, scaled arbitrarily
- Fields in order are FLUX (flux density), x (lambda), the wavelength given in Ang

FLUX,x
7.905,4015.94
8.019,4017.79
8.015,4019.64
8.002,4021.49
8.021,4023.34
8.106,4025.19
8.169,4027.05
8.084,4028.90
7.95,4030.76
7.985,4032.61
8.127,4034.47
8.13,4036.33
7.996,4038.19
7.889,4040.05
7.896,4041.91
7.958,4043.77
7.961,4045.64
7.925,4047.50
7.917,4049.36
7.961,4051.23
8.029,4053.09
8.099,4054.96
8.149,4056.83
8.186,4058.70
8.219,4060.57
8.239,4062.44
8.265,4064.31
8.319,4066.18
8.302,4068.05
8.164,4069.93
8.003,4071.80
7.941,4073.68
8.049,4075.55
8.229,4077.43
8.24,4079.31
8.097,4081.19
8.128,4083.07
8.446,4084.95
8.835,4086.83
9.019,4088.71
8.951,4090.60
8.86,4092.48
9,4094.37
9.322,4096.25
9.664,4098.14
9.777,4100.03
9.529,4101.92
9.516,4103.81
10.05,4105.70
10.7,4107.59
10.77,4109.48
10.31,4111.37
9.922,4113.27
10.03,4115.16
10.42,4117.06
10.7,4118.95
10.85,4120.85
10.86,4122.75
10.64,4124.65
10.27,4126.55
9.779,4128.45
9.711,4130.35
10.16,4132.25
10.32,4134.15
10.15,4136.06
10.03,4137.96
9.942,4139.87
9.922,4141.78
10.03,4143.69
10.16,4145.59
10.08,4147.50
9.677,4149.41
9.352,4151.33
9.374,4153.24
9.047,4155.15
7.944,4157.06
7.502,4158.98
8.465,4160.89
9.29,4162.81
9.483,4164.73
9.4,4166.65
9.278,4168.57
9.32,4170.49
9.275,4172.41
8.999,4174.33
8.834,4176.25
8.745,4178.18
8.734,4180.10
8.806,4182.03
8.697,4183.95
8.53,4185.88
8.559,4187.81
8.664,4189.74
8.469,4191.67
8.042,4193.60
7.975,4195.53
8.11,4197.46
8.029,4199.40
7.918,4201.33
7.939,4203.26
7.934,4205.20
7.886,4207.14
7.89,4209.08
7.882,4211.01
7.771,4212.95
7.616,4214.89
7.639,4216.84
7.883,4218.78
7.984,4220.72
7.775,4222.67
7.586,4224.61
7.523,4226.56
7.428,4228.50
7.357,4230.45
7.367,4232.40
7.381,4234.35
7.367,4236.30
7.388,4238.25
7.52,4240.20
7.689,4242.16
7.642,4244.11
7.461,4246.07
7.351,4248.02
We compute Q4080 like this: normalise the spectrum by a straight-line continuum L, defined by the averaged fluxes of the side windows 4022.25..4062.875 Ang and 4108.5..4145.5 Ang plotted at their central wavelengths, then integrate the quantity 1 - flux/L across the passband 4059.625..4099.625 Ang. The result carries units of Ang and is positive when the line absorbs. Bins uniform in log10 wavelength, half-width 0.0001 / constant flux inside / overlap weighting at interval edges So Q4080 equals 2.3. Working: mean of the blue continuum 8.04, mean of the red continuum 10.3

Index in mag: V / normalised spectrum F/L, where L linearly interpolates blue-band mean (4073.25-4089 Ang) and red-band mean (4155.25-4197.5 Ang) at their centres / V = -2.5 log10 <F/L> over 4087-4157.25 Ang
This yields -0.16 mag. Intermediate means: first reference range 8.32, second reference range 8.71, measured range 9.87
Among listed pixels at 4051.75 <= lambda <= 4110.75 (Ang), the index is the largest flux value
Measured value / 10.77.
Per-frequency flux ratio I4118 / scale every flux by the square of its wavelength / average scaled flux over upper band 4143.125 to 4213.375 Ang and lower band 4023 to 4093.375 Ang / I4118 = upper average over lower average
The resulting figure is 1.13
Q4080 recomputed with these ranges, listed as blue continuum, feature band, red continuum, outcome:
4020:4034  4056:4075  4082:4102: 1.0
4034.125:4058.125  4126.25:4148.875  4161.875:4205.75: -4.3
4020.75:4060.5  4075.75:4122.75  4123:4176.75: -3.3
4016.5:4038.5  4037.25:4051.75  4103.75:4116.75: 1.0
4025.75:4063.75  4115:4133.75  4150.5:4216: -4.6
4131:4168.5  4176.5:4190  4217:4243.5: 0.0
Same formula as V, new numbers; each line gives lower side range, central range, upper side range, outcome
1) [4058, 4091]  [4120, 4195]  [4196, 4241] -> -0.17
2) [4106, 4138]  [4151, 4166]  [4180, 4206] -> 0.06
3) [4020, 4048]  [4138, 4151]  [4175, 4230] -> -0.23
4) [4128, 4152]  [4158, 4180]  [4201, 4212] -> 0.01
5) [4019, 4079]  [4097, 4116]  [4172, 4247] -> -0.24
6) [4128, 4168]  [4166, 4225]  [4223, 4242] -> 0.00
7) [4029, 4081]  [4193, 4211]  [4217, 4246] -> -0.04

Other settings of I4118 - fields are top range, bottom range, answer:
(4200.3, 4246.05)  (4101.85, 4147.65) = 0.79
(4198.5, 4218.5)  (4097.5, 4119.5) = 0.81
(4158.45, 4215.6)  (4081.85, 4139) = 0.90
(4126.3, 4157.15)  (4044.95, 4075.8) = 1.26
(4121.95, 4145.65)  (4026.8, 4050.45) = 1.33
